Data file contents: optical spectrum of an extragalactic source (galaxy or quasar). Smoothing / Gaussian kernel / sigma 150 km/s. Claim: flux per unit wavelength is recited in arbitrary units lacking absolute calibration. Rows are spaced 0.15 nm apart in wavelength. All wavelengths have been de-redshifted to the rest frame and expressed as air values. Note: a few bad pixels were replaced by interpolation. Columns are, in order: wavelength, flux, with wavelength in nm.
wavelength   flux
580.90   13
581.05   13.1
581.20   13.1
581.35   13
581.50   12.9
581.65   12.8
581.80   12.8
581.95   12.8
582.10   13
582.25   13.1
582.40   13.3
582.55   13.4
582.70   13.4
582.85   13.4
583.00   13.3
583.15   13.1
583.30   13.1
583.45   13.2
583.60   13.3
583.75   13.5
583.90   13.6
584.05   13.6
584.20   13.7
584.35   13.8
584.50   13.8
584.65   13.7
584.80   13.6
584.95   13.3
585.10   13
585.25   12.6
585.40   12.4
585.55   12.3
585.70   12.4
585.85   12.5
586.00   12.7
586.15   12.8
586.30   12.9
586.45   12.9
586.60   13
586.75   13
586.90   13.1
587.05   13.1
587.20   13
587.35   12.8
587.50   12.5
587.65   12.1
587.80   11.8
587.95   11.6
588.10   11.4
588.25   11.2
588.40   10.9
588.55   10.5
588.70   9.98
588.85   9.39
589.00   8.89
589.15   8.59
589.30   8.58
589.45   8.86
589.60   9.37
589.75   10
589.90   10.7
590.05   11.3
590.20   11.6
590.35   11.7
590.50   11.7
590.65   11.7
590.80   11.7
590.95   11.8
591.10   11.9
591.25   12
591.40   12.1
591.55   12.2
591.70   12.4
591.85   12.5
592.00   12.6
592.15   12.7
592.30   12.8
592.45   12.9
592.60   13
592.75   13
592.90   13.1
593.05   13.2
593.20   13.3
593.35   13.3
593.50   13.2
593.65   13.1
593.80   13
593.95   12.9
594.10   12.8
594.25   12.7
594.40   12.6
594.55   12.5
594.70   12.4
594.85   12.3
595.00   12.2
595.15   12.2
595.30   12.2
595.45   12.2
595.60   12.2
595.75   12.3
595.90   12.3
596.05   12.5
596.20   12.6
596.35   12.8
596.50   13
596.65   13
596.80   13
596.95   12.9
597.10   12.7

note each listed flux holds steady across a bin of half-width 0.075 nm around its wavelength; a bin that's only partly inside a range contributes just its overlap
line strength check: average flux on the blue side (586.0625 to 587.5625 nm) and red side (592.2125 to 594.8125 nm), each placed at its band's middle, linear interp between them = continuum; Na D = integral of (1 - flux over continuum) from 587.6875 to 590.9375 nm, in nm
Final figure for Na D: 0.59 nm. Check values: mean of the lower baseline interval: 12.9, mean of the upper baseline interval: 12.9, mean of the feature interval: 10.6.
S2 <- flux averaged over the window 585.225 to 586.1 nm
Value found 12.5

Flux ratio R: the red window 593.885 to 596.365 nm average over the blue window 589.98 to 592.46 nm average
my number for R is 1.03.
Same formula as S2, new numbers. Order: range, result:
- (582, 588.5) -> 12.9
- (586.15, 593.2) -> 11.7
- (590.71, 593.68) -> 12.6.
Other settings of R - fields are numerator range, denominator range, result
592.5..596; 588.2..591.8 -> 1.18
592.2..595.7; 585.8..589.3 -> 1.09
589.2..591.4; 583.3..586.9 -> 0.83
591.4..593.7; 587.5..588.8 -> 1.15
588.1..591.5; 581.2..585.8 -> 0.81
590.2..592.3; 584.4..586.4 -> 0.93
